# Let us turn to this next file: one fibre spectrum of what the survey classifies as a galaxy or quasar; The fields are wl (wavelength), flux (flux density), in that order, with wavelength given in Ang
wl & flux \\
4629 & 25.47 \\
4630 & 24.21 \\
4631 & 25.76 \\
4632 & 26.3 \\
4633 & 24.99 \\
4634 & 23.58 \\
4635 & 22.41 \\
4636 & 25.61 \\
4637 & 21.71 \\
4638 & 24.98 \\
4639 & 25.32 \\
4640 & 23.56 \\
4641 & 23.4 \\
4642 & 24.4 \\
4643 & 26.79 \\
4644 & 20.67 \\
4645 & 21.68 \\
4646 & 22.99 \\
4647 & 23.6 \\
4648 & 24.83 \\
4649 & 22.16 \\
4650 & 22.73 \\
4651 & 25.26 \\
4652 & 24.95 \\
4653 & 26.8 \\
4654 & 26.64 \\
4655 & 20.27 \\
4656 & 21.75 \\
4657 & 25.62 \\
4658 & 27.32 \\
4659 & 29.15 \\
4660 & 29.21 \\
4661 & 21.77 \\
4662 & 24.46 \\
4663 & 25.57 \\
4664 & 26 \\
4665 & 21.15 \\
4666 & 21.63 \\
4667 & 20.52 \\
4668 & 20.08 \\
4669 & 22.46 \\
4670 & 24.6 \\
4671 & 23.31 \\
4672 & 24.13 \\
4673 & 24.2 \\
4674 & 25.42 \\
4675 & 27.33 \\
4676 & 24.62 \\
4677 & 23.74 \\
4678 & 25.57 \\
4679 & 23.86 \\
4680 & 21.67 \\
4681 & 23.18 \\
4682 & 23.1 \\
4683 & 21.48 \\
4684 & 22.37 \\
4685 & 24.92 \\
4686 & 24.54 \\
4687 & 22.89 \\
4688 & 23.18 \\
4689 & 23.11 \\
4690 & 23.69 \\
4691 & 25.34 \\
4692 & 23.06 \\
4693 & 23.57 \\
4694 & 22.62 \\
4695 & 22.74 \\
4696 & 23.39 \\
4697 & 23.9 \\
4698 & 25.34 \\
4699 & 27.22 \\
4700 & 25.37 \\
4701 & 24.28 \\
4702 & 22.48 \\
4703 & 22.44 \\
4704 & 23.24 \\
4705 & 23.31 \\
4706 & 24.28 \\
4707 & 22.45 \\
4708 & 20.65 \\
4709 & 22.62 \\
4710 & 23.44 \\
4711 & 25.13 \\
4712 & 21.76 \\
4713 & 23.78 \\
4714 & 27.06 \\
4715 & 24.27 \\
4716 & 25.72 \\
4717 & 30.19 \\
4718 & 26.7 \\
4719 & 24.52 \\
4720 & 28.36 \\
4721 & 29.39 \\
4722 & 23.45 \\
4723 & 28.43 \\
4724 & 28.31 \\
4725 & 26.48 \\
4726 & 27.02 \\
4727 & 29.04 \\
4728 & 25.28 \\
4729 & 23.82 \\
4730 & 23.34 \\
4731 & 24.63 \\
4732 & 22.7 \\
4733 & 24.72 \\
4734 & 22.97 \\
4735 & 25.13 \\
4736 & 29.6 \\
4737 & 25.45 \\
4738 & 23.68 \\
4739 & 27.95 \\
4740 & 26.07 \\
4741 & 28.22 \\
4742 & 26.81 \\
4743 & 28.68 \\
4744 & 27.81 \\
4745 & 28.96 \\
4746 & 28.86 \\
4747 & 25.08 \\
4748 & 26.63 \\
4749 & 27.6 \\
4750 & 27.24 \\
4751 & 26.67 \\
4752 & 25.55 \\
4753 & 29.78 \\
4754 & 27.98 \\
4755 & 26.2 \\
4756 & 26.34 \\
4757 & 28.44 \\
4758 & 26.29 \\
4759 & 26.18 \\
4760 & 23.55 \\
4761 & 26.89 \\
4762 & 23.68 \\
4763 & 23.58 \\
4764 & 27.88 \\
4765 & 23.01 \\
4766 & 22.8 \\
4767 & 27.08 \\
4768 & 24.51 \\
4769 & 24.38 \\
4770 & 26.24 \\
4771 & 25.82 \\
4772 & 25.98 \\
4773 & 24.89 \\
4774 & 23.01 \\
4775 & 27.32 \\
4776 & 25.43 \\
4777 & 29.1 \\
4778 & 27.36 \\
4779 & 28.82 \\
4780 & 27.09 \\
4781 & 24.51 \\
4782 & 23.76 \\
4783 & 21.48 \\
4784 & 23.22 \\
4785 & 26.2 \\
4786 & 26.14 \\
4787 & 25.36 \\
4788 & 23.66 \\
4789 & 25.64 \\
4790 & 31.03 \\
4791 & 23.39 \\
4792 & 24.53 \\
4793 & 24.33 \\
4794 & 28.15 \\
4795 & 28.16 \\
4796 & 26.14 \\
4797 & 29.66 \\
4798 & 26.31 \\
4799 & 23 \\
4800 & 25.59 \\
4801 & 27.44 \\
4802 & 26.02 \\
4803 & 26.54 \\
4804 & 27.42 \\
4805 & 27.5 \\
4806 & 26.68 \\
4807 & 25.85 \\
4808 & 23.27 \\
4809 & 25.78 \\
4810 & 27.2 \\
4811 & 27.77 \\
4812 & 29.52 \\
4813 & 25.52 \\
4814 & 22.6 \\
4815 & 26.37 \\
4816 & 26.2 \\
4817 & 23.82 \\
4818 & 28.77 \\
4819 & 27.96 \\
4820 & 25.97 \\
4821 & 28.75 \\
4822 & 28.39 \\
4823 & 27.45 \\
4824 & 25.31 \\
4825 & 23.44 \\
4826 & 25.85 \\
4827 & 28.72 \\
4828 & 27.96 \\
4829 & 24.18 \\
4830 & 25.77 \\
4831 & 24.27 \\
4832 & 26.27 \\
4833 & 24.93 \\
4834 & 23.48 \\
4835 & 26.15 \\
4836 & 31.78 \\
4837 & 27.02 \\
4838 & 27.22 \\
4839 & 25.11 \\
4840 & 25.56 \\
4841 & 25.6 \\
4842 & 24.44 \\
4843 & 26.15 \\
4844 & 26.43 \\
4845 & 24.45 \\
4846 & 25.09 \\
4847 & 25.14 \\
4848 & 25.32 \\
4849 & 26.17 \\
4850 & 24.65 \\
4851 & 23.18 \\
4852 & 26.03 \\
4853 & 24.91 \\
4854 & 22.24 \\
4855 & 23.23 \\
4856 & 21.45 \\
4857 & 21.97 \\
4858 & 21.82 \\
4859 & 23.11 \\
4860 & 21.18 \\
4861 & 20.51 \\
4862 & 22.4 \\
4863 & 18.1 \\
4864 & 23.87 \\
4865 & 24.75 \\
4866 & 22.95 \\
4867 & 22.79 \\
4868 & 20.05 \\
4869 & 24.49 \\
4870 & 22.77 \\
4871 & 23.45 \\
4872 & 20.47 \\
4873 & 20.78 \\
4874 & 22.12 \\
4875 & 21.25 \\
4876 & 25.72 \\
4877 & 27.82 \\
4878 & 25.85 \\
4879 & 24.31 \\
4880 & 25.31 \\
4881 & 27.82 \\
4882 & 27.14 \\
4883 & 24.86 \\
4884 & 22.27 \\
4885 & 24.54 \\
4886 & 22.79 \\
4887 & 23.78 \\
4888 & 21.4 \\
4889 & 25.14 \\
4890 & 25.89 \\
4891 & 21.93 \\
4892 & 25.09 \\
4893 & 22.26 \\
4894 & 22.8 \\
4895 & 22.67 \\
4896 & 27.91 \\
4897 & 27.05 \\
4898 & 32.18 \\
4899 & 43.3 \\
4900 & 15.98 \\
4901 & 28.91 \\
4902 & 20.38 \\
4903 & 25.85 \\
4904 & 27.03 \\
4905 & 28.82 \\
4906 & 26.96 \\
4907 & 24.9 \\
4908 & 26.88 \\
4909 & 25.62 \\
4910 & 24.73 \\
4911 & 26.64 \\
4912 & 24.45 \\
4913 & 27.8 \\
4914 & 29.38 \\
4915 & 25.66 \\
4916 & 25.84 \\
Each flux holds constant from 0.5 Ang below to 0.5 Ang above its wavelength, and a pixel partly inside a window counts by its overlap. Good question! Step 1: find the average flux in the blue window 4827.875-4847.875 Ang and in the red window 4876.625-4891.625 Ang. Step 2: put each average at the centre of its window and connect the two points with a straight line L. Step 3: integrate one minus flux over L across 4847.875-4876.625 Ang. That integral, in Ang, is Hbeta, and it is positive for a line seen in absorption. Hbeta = 2.75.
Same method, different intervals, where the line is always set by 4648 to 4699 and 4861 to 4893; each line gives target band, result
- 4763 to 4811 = -4.27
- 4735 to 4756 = -2.96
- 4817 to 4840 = -2.78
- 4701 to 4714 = 0.39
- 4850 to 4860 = 0.21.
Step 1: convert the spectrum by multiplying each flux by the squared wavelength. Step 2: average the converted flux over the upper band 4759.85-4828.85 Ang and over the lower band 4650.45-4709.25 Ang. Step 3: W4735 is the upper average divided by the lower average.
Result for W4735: 1.14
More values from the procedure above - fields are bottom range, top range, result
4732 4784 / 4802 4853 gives 1.03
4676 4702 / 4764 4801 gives 1.13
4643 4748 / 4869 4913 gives 1.10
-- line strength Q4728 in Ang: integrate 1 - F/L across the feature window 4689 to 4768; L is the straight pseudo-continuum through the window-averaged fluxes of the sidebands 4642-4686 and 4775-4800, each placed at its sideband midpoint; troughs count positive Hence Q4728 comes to -1.5 Ang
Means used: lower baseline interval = 24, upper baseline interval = 26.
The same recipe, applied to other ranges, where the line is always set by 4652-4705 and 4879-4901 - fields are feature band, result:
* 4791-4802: -0.6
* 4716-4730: -1.5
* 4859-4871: 1.4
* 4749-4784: -1.8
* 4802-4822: -1.3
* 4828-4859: 0.1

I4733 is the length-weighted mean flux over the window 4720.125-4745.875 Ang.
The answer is 26.4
